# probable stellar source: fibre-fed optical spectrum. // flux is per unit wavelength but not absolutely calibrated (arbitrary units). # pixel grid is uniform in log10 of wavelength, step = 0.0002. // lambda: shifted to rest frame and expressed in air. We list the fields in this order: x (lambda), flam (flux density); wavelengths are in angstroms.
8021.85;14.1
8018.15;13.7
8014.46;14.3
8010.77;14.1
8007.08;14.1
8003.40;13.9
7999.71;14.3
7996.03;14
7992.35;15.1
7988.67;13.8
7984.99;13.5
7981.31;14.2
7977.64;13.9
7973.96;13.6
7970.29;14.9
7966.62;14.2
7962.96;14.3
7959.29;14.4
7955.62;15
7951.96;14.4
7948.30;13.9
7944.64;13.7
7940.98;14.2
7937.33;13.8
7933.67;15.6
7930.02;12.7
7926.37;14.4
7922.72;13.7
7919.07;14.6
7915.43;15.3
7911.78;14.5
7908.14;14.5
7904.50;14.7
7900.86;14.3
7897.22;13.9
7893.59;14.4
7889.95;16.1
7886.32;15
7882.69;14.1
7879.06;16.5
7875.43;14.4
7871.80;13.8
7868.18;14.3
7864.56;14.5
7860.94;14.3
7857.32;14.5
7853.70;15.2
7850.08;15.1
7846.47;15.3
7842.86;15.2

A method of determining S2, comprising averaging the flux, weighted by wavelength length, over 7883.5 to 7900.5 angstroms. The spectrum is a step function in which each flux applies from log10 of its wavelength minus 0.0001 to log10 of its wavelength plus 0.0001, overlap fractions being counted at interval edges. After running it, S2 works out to 14.8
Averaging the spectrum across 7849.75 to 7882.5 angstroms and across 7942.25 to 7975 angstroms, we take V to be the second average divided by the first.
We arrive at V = 1.0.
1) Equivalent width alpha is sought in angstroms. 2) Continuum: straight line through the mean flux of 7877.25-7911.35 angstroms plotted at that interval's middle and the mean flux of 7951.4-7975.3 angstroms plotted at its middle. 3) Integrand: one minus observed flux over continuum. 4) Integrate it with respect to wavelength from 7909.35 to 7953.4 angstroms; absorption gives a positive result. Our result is 1.1 angstroms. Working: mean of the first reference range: 14.8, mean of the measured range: 14.2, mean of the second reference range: 14.4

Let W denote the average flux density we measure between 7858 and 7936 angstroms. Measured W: 14.5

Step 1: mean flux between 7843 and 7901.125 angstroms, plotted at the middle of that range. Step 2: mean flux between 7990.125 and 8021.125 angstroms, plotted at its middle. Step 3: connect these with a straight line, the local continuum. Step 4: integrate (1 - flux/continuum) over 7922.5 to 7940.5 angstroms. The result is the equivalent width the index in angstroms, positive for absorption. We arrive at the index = 0.52 angstroms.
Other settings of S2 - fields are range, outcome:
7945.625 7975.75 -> 14.3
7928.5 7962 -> 14.2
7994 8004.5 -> 14.1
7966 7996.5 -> 14.1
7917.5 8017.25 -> 14.2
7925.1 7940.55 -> 14.1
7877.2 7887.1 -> 15.2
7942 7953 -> 14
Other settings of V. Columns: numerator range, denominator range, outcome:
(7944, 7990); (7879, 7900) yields 0.95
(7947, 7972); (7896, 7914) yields 1.00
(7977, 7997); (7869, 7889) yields 0.95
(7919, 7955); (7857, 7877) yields 0.99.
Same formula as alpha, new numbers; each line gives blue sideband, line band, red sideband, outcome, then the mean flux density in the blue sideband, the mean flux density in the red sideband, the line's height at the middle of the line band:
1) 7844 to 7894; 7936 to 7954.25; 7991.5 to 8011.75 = 0.6 angstroms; 14.8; 14.2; 14.5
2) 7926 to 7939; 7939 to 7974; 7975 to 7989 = -0.8 angstroms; 14.1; 13.8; 14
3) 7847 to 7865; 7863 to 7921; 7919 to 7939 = -1.0 angstroms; 14.8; 14.1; 14.4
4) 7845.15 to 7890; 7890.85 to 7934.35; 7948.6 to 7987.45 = 0.5 angstroms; 14.8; 14.2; 14.5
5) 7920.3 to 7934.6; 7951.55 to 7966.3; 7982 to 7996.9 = -0.5 angstroms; 14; 14.1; 14.1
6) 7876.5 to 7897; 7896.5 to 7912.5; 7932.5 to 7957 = 0.5 angstroms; 15.1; 14.3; 14.9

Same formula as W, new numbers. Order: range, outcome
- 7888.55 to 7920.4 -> 14.7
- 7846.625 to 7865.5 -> 14.8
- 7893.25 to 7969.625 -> 14.3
